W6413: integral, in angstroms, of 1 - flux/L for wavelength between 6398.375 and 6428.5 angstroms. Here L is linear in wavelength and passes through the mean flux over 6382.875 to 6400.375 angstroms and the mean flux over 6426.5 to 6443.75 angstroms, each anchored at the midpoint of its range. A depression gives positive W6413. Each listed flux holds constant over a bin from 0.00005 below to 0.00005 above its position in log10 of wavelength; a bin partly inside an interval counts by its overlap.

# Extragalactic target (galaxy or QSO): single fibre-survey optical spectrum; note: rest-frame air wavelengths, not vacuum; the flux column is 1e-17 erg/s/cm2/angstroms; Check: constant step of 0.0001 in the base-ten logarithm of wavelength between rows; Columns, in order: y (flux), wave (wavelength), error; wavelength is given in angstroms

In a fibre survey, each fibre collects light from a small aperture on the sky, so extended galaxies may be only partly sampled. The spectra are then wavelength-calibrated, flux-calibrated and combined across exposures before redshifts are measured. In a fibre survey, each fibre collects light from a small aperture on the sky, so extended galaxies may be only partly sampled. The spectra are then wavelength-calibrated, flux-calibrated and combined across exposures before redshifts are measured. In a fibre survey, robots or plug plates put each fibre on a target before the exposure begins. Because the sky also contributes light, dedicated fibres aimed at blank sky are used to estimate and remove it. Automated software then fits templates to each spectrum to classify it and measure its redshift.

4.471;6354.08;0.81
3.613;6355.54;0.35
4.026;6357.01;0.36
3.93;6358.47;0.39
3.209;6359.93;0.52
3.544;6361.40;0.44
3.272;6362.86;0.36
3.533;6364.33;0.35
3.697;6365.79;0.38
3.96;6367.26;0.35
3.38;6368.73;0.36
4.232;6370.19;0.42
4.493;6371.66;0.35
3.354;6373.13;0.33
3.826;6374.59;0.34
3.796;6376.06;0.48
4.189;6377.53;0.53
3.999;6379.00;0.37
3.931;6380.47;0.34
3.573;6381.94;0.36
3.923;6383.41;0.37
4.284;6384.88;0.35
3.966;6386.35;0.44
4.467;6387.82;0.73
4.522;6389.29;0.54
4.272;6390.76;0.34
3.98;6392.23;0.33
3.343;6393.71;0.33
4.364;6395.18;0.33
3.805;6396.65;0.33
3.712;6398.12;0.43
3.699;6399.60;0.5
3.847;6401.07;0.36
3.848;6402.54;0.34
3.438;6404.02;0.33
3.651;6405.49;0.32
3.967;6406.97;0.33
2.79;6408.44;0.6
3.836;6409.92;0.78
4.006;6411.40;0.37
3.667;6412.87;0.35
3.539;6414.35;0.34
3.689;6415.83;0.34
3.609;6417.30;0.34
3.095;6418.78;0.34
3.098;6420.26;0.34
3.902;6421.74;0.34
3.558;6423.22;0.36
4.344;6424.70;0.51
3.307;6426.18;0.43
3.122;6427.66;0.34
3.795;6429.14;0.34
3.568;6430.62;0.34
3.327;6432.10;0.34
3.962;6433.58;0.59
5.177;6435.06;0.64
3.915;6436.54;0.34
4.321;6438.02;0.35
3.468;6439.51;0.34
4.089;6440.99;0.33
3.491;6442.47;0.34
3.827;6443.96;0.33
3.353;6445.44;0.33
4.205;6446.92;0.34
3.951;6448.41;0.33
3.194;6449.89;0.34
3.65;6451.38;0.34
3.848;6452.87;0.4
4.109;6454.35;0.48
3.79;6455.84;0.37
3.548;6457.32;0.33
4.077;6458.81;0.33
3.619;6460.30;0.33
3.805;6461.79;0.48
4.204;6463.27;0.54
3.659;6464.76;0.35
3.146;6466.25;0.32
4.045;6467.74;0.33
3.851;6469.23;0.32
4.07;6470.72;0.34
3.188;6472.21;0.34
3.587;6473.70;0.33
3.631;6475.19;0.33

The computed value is 2.49 angstroms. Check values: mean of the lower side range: 4.03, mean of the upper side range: 3.83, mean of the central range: 3.6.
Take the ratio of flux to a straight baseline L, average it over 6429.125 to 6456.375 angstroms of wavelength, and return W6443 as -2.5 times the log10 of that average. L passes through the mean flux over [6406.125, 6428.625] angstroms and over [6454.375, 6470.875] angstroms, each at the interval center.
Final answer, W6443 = -0.04 mag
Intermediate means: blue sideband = 3.57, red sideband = 3.8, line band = 3.85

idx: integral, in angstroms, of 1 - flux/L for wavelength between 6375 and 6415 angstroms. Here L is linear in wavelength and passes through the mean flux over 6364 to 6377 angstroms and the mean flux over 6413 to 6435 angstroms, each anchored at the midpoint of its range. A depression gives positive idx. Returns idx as -1.5 angstroms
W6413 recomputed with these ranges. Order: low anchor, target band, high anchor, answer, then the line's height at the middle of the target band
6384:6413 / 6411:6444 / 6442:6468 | 0.7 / 3.81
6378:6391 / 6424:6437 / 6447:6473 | 0.2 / 3.89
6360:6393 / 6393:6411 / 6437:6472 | 0.8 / 3.87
